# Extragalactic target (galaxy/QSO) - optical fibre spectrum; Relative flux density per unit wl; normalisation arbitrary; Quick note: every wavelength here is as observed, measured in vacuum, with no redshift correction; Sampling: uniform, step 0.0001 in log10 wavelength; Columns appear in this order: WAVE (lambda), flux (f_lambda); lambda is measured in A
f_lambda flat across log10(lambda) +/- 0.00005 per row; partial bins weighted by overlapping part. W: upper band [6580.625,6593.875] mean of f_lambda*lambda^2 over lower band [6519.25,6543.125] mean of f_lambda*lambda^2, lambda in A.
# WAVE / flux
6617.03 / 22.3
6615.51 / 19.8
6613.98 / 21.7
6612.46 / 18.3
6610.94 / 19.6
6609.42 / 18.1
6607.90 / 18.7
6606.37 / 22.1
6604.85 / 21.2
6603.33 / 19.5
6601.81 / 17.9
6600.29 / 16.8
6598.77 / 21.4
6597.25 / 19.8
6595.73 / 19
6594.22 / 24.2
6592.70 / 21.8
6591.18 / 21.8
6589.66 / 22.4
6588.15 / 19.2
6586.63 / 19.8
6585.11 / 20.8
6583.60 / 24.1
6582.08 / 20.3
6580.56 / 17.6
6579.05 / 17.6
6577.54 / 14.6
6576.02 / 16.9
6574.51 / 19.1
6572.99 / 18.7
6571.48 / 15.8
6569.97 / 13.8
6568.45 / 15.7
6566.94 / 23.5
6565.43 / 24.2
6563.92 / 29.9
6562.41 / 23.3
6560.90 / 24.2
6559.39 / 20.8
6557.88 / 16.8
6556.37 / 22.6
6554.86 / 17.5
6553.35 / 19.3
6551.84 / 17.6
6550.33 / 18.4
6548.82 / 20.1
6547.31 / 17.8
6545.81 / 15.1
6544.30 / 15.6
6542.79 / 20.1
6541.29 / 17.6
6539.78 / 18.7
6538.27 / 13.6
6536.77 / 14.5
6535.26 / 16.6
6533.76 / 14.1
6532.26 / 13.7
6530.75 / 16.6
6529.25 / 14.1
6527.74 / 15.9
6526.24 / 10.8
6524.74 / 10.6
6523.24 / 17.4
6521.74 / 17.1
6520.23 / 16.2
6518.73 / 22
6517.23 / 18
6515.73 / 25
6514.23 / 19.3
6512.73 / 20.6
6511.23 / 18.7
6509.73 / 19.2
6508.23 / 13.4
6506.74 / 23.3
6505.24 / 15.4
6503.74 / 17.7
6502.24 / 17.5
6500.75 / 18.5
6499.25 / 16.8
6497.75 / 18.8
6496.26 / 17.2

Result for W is 1.39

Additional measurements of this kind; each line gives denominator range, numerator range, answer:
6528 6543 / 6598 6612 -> 1.26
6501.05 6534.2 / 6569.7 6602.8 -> 1.15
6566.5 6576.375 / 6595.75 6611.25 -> 1.12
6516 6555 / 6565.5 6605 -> 1.19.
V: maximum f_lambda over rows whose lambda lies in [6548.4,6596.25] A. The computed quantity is 29.9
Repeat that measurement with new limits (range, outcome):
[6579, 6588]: 24.1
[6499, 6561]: 25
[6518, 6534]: 22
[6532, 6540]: 18.7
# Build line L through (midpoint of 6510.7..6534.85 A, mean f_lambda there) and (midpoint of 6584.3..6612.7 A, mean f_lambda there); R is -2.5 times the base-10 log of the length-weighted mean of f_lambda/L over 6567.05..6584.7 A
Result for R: 0.07 mag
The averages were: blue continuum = 16.9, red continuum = 20.2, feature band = 17.9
